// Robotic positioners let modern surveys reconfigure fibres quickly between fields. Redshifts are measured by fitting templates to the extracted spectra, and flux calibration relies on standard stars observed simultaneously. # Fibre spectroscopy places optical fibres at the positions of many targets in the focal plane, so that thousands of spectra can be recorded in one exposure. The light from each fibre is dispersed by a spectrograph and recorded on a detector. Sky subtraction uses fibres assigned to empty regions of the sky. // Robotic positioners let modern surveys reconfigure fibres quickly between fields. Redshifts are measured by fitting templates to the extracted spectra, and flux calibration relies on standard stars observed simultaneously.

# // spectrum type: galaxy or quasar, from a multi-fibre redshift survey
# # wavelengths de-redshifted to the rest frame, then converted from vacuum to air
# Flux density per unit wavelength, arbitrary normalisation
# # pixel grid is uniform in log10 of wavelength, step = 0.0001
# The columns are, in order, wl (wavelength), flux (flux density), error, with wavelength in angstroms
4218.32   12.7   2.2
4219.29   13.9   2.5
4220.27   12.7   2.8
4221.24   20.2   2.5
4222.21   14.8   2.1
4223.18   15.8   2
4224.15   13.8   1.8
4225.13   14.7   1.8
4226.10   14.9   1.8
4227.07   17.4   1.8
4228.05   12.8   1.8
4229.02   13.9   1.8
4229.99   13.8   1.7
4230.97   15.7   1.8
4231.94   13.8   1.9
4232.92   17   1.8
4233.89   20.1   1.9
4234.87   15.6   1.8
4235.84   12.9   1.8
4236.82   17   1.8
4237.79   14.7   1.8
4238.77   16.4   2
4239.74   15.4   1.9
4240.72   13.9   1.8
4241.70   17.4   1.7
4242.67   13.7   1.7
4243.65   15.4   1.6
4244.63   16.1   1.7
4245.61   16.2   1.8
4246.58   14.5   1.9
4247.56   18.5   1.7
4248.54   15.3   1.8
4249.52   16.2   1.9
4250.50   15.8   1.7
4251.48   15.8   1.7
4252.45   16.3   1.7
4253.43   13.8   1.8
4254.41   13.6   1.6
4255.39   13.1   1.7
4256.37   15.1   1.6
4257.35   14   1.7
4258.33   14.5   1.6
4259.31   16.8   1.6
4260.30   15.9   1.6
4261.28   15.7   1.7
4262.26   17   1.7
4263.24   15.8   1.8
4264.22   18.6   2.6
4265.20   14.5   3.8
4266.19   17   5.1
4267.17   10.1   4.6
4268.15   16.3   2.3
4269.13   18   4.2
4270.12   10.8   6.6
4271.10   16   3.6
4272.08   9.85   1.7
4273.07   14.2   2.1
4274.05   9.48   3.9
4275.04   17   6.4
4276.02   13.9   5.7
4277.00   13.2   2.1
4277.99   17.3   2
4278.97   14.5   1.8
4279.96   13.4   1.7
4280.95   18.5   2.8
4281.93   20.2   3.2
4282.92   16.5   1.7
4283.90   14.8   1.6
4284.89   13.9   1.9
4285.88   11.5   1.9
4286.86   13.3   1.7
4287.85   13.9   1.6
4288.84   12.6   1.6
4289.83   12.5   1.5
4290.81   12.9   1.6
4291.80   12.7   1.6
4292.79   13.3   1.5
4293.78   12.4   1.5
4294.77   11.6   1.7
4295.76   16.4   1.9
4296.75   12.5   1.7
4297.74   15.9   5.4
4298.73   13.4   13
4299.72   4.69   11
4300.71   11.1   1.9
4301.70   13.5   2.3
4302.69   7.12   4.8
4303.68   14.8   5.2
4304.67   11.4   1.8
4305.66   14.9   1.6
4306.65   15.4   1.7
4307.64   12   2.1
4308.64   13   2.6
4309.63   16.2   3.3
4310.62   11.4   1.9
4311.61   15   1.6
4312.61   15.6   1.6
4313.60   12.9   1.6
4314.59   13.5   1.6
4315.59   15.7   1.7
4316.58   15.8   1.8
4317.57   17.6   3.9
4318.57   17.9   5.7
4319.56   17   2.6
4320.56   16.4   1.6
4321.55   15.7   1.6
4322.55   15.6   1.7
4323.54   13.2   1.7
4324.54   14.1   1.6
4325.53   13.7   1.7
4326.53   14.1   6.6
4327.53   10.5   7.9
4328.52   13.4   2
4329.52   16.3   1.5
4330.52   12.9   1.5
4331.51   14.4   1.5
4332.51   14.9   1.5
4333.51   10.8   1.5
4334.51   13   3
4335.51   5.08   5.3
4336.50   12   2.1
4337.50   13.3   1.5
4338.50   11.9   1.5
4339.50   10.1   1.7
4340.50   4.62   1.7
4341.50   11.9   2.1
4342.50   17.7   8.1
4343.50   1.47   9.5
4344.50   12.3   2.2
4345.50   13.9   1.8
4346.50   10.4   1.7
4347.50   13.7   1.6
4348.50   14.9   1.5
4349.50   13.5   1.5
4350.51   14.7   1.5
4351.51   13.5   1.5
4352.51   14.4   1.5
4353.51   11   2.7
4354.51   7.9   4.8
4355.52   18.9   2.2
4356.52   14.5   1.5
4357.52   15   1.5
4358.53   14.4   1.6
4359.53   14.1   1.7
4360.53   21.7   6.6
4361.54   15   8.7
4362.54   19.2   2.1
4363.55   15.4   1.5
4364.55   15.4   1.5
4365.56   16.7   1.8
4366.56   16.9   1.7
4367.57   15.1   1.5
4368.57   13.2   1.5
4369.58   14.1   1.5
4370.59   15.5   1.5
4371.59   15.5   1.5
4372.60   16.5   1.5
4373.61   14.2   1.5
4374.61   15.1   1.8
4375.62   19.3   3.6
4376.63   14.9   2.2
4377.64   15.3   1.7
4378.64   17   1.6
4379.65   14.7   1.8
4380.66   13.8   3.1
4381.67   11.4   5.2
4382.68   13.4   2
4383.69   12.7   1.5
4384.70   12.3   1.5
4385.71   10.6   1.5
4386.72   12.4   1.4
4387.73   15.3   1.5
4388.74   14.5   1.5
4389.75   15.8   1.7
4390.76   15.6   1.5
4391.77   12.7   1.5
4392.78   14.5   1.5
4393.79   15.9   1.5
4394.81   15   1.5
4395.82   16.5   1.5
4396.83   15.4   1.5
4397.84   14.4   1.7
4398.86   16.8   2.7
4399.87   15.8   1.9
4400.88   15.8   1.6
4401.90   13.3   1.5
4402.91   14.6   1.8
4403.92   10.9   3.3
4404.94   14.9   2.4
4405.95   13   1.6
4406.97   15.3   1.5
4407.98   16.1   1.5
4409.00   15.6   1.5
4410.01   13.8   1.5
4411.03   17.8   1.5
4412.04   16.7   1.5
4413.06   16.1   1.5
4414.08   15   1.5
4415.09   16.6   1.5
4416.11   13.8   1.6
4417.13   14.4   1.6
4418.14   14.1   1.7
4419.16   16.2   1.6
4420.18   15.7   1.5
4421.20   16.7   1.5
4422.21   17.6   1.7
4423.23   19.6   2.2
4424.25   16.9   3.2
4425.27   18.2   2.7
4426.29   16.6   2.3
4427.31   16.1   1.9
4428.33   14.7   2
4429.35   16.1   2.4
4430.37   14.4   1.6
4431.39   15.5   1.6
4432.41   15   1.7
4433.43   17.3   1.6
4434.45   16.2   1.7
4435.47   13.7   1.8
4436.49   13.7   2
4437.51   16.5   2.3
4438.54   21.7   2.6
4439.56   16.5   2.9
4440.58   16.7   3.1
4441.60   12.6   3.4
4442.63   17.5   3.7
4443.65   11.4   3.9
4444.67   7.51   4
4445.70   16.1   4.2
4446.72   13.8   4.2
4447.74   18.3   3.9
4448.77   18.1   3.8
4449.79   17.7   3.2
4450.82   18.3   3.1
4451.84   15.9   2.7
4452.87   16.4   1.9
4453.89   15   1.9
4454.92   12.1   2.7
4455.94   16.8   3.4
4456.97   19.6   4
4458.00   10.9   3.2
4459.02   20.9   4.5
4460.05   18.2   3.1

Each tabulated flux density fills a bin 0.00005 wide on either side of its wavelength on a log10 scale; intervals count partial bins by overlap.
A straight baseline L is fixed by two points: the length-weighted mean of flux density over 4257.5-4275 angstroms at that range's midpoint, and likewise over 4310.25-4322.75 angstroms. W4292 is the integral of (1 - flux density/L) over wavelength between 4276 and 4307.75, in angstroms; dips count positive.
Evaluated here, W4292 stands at 3.3 angstroms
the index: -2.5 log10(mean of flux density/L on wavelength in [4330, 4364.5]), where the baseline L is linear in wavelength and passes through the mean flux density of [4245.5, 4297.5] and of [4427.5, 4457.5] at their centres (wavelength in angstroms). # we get 0.160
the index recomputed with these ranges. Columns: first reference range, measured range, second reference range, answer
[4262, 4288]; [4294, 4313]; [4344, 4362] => 0.13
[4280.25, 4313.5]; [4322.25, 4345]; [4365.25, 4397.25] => 0.17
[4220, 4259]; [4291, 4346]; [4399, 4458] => 0.18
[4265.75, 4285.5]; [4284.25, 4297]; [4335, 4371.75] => 0.11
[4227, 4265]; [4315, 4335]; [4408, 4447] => 0.07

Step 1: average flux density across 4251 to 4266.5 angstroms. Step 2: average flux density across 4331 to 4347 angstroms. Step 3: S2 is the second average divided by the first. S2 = 0.72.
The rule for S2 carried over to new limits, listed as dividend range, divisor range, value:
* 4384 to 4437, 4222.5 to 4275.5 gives 1.00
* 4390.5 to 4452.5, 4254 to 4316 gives 1.11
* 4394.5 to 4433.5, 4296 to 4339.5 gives 1.16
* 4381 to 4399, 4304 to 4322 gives 0.95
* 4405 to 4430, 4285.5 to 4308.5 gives 1.26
